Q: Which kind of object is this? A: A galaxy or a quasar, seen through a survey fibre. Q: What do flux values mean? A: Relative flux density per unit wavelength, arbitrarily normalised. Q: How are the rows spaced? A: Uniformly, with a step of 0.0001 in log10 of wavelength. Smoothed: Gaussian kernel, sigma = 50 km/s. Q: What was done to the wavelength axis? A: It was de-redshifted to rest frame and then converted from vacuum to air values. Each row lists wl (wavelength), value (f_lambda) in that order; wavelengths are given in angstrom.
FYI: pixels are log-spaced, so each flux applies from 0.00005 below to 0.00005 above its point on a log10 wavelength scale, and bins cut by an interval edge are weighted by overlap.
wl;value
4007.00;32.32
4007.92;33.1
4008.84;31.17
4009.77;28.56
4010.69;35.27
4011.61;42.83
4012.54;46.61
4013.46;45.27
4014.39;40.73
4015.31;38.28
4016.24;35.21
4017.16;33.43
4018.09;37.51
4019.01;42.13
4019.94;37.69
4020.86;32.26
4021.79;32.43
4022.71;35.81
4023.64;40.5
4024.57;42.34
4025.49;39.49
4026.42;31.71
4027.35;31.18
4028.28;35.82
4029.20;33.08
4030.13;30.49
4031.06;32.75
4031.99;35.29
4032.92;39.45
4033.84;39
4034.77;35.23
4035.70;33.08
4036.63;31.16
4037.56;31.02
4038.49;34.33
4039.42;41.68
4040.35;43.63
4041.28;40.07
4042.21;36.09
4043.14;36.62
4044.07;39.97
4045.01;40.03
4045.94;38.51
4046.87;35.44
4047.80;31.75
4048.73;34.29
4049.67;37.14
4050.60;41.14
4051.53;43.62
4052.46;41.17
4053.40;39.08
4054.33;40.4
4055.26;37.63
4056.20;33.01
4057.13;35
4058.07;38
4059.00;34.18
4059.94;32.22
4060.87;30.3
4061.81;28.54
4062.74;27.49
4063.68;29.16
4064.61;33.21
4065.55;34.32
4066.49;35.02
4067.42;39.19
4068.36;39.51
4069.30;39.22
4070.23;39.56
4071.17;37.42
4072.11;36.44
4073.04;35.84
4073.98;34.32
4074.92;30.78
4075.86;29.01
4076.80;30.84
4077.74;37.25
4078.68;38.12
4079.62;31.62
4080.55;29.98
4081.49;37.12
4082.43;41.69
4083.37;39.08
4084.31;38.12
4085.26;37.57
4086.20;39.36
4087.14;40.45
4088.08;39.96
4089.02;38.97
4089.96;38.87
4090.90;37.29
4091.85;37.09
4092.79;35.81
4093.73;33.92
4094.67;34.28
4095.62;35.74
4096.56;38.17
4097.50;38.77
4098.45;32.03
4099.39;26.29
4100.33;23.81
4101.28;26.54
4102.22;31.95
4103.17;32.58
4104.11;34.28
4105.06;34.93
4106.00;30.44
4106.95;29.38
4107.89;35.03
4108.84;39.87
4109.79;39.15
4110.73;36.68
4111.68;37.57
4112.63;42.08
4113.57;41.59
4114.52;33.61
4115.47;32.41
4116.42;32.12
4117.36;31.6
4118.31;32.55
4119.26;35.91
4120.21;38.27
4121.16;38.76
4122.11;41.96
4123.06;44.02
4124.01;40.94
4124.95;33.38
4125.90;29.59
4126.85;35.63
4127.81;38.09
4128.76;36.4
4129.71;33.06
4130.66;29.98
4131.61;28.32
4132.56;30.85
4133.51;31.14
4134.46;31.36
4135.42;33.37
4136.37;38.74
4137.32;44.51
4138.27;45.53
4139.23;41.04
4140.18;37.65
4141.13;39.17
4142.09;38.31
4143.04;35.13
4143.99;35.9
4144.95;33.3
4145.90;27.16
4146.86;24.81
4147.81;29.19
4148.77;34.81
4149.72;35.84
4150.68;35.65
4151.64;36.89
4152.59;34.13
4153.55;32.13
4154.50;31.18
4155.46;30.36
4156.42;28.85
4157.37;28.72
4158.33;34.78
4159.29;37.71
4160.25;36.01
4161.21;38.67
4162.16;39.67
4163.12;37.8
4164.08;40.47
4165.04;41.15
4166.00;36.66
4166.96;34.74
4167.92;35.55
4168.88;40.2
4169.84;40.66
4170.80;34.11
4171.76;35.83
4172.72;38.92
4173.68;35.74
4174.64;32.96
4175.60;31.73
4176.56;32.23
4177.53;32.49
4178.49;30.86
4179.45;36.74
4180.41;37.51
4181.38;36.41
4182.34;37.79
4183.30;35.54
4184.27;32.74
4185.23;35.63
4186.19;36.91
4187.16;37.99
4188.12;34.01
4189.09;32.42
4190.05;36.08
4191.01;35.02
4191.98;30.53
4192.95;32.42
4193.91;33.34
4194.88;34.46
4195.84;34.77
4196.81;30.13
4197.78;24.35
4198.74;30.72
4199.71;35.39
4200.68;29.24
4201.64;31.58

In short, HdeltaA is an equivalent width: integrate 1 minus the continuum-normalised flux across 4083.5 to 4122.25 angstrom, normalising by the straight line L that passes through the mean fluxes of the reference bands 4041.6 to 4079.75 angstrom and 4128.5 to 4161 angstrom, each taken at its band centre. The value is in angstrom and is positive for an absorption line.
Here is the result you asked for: -0.6 angstrom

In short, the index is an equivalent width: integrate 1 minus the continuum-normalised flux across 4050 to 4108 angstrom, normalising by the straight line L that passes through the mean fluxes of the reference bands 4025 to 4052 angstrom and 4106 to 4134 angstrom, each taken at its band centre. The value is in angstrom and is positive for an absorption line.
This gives 1.12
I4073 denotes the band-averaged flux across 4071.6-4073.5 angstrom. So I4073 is 36.3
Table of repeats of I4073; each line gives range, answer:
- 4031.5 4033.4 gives 37.4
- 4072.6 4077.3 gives 32.1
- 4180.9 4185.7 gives 35.6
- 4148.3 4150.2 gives 35.4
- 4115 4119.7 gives 32.9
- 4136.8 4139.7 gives 43.6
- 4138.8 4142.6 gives 39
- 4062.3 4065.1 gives 30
